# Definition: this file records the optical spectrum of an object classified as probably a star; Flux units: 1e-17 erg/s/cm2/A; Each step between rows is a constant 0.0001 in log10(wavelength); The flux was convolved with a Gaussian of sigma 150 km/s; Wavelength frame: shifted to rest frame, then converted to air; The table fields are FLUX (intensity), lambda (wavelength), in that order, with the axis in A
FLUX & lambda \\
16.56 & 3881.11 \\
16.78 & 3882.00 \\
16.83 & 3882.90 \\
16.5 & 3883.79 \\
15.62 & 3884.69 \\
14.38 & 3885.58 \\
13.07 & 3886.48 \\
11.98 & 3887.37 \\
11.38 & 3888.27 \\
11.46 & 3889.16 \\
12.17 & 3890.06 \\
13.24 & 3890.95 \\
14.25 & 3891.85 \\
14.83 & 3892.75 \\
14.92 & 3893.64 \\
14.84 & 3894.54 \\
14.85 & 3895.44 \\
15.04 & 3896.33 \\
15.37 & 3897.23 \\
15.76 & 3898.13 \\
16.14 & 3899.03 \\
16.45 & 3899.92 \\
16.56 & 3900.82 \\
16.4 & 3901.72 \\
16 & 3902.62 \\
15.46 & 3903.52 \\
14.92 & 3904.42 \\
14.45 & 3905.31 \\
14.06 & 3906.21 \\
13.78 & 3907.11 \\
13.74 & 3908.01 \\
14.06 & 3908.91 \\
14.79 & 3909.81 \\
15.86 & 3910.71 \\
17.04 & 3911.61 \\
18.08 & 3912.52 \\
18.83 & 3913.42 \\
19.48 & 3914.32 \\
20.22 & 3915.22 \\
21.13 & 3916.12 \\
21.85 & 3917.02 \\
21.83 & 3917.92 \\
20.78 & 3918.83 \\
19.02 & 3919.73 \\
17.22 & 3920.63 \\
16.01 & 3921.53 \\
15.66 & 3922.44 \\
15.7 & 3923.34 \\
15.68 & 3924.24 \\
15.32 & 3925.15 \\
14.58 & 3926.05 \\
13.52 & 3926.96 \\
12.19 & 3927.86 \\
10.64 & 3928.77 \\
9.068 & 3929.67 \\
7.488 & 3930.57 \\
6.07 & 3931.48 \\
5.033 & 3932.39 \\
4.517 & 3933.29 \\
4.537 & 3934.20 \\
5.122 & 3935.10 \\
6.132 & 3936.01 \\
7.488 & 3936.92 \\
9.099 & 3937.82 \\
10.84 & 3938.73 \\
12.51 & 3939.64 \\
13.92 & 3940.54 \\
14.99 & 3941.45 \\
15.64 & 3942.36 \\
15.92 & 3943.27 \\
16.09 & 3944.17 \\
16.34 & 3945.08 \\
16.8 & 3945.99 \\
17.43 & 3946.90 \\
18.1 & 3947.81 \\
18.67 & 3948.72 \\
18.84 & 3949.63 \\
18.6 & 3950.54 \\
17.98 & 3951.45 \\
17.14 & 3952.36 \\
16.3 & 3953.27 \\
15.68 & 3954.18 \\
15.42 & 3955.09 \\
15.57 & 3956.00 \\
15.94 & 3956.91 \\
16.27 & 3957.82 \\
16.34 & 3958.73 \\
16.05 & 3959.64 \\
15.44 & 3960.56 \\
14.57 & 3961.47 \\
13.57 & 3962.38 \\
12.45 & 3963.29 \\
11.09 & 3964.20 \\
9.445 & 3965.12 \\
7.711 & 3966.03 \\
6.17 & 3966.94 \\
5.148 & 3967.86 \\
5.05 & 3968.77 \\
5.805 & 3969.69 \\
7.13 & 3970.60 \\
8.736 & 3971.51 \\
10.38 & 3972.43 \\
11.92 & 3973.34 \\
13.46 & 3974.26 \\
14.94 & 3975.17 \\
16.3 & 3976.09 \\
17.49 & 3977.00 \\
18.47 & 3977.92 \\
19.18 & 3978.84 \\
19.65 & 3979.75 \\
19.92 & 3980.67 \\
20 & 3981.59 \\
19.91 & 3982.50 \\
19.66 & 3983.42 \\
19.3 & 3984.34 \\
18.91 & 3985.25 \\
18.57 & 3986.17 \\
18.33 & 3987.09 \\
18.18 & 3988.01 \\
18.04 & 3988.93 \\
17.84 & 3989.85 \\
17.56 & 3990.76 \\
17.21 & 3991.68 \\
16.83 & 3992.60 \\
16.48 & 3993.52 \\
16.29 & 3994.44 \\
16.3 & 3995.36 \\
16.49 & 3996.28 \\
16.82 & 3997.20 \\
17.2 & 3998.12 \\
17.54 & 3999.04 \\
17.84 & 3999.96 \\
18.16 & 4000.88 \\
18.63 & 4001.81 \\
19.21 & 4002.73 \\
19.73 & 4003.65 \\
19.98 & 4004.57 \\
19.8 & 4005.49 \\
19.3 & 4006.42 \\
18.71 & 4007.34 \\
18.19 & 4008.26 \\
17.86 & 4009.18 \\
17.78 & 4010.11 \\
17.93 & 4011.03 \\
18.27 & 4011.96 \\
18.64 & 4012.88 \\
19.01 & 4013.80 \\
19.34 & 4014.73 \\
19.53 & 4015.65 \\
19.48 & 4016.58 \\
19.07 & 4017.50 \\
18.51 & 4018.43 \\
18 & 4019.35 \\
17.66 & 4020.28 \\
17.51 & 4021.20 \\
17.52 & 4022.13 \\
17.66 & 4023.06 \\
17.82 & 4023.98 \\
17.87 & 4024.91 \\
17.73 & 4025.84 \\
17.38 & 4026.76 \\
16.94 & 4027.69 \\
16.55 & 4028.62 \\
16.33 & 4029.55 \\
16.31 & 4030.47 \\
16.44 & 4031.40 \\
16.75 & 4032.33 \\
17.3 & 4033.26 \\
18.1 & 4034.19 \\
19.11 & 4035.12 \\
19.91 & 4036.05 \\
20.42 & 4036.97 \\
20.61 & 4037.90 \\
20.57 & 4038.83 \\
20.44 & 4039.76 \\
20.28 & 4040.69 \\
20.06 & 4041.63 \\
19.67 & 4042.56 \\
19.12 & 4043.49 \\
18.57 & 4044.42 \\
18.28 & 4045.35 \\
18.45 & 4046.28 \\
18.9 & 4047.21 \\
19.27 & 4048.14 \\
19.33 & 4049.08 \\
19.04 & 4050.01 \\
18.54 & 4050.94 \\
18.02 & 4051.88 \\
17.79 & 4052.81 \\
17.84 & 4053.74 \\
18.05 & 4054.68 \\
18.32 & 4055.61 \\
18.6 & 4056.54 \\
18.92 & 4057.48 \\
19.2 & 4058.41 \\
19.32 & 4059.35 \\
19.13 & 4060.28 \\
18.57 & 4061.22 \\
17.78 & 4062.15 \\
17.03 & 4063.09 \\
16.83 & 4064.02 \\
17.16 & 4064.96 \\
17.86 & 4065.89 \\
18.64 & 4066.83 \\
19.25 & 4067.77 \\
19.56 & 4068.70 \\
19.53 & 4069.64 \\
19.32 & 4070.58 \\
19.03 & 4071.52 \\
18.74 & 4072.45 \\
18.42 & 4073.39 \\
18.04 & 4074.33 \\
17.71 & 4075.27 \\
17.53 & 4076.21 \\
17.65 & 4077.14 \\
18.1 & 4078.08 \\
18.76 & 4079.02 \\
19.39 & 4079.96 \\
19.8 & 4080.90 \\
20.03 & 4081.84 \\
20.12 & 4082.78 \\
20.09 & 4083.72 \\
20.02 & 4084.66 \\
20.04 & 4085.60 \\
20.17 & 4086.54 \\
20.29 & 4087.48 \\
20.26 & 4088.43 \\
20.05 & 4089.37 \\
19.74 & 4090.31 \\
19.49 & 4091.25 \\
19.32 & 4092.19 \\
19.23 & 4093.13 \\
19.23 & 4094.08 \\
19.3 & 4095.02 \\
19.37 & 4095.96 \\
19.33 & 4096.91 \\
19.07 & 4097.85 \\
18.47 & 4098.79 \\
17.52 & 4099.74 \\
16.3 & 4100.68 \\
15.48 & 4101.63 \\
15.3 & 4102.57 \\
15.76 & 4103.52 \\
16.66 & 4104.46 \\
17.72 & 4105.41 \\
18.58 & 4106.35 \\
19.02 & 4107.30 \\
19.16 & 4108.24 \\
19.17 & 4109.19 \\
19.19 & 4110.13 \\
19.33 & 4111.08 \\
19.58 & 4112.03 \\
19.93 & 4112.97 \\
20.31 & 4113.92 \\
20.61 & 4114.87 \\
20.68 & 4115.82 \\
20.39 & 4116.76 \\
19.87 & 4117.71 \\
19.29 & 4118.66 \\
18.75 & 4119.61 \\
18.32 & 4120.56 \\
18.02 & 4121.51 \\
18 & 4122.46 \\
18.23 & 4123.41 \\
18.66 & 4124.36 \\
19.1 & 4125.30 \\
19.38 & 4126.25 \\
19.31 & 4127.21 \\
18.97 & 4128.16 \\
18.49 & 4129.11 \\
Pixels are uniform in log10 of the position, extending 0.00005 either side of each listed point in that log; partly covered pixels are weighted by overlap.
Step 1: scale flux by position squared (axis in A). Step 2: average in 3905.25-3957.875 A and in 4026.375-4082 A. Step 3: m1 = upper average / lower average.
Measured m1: 1.35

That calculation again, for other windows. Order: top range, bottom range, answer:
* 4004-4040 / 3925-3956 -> 1.48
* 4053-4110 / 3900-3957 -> 1.37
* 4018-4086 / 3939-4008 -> 1.21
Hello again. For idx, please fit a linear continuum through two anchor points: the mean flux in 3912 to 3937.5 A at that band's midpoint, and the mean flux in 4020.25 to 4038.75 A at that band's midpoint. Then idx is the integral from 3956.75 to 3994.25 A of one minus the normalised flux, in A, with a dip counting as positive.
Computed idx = 2.3 A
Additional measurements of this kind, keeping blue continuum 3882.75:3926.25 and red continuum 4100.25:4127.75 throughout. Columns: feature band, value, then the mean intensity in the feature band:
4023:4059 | -1.7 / 18.5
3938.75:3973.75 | 6.0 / 13.7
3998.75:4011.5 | -1.1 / 18.6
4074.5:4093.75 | -1.2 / 19.4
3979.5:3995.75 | -1.2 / 18.3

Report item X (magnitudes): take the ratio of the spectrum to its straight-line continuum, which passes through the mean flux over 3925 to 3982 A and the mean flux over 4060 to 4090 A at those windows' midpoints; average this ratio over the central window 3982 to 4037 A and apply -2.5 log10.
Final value -0.15 mag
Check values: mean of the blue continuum 13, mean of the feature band 18.1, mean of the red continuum 18.9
